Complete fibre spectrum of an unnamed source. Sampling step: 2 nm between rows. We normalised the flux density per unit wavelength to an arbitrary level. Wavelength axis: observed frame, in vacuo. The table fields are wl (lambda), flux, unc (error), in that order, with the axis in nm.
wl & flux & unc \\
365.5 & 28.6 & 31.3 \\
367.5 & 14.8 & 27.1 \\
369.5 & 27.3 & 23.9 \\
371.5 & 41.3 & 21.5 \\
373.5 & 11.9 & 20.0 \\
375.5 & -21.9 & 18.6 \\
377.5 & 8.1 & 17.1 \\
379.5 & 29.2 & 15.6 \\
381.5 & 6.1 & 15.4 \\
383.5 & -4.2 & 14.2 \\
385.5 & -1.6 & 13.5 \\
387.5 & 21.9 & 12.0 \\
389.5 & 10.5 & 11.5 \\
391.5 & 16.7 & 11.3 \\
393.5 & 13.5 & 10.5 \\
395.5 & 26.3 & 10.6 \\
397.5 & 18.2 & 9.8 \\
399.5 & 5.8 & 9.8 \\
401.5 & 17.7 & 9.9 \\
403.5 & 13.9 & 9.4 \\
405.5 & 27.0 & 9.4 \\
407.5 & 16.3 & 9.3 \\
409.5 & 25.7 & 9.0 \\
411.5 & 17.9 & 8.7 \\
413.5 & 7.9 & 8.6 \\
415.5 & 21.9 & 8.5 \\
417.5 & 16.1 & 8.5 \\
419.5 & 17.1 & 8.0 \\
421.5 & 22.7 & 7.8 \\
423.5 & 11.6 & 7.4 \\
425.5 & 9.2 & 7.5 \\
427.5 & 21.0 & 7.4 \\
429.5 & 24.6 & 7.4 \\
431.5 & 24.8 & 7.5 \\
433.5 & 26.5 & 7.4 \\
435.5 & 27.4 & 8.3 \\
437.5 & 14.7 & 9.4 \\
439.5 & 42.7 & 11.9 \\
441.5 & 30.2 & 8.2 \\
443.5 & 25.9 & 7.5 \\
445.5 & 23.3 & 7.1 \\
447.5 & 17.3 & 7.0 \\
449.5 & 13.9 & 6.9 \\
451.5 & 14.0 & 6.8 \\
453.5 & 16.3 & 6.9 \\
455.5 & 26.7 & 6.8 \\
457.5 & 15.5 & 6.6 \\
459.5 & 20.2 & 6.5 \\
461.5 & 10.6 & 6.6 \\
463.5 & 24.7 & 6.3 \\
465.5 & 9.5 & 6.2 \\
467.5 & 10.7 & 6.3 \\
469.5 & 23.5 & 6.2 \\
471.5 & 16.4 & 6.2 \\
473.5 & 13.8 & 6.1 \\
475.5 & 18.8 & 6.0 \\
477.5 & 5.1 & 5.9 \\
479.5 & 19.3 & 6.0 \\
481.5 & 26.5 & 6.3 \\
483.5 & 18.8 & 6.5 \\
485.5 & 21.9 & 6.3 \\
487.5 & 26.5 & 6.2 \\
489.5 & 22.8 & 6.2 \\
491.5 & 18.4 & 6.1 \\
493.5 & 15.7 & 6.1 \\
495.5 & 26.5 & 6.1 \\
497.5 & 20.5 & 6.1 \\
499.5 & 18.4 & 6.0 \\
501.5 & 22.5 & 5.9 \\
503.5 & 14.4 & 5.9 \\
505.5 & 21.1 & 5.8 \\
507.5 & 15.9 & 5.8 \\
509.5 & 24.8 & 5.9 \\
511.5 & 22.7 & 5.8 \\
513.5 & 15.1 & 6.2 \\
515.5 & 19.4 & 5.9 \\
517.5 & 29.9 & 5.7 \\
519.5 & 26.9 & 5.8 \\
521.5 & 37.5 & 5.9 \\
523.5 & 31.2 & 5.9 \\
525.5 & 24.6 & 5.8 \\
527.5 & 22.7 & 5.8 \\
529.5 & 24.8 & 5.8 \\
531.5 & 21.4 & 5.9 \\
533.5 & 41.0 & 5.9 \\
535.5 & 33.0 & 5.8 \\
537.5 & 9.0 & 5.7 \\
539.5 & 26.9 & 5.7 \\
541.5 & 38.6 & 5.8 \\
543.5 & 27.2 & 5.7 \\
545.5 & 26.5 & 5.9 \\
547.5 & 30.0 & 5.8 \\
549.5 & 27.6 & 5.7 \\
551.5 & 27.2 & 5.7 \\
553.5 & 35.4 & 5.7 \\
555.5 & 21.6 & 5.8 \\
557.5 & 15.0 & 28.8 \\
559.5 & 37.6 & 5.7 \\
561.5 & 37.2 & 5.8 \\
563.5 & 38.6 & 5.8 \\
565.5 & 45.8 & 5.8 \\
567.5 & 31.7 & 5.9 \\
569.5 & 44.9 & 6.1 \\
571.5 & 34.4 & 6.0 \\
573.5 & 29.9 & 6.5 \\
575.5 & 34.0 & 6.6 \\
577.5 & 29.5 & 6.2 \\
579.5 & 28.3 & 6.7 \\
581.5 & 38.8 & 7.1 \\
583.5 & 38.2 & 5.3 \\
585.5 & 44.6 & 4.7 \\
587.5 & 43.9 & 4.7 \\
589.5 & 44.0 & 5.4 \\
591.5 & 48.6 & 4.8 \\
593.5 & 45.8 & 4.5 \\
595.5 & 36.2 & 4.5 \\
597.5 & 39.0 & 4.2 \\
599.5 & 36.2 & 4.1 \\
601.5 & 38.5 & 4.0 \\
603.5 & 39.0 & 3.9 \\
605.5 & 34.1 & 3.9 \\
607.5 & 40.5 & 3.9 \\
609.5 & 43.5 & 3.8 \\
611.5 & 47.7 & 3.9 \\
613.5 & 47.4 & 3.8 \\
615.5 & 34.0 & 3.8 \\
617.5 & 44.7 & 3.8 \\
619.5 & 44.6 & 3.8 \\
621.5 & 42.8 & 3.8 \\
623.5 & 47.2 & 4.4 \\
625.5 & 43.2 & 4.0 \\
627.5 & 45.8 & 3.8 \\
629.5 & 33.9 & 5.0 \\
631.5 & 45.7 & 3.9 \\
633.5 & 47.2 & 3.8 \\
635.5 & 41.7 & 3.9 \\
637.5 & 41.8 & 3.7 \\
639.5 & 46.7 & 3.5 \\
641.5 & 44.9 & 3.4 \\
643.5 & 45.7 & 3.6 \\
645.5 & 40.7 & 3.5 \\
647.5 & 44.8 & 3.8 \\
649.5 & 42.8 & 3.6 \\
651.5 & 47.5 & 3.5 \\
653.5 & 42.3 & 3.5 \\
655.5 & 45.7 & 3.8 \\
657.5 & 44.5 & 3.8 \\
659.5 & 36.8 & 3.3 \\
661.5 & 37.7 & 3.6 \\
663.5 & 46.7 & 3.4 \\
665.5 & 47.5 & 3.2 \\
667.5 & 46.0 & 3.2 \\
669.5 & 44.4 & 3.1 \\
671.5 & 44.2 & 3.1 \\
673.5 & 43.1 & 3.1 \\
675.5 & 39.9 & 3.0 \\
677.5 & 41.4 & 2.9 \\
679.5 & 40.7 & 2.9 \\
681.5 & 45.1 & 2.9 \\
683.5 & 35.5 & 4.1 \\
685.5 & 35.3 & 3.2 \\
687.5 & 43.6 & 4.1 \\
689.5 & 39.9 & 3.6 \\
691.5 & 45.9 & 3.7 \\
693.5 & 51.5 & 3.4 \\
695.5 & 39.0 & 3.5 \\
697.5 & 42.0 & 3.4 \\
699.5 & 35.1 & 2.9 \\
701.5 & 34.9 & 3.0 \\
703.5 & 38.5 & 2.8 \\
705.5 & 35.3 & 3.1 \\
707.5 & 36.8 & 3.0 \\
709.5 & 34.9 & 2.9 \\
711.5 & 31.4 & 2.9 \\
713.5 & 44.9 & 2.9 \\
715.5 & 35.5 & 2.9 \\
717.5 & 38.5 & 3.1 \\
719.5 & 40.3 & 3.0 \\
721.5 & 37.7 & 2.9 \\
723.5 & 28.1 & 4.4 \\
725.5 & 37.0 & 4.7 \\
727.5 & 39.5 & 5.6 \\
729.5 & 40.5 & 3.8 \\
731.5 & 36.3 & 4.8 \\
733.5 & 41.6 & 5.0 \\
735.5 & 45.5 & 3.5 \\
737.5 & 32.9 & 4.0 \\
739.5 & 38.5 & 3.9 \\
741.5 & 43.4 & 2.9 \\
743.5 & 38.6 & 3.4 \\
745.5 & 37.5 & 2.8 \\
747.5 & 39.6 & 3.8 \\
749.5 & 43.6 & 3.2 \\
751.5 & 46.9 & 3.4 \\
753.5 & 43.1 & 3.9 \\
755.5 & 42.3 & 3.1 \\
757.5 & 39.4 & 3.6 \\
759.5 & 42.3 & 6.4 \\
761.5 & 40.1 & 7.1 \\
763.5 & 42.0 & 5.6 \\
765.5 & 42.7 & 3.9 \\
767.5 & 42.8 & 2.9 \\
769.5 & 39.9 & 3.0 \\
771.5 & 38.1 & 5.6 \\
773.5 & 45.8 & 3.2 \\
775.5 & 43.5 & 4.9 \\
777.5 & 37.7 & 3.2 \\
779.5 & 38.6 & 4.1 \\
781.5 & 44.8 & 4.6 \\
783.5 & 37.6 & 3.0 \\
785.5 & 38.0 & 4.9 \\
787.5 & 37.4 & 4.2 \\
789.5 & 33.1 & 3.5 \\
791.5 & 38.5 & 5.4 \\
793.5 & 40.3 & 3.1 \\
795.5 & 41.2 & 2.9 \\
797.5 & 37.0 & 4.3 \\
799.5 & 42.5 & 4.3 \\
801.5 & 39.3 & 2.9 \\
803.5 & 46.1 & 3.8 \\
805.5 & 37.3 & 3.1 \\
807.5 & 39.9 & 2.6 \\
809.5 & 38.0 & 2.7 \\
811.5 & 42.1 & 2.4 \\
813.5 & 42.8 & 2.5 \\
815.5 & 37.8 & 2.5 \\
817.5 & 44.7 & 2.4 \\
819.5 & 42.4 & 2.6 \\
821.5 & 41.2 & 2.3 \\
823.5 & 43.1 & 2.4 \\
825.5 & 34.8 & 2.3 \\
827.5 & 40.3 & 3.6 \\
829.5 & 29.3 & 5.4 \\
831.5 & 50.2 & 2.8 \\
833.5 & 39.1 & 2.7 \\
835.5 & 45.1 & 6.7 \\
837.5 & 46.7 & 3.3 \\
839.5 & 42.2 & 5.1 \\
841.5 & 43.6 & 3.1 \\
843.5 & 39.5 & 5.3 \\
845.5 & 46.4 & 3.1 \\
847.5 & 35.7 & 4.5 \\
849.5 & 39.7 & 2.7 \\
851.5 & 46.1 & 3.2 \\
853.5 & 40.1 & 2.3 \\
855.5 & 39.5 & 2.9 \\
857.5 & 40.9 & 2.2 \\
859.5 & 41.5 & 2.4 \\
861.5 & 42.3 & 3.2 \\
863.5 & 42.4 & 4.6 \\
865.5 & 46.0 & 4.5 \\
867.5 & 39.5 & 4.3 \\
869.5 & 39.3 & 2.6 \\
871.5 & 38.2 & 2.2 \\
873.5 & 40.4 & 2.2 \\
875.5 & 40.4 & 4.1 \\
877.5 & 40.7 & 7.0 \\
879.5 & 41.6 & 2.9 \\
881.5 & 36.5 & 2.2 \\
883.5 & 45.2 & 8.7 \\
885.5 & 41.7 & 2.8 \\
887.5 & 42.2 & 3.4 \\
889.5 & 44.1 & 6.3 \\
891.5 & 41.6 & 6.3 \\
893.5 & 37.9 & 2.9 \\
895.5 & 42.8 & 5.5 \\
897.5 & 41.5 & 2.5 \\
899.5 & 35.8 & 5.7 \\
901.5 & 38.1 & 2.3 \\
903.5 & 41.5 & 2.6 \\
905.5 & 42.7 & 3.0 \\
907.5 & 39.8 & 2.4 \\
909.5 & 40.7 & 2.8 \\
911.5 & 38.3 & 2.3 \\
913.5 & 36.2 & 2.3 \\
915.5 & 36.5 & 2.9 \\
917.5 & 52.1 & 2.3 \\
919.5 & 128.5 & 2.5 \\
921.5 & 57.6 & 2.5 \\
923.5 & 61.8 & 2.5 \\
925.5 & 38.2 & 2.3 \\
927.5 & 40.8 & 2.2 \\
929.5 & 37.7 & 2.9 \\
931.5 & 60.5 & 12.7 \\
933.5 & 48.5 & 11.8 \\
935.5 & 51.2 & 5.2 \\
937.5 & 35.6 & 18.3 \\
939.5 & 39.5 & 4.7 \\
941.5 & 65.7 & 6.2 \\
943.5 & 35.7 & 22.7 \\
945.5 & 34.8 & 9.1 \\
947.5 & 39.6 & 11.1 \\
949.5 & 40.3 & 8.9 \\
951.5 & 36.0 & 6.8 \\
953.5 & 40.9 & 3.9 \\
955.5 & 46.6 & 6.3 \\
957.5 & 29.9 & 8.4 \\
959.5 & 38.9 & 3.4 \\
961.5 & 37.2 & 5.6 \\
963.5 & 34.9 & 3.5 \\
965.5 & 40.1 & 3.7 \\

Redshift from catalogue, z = 0.40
